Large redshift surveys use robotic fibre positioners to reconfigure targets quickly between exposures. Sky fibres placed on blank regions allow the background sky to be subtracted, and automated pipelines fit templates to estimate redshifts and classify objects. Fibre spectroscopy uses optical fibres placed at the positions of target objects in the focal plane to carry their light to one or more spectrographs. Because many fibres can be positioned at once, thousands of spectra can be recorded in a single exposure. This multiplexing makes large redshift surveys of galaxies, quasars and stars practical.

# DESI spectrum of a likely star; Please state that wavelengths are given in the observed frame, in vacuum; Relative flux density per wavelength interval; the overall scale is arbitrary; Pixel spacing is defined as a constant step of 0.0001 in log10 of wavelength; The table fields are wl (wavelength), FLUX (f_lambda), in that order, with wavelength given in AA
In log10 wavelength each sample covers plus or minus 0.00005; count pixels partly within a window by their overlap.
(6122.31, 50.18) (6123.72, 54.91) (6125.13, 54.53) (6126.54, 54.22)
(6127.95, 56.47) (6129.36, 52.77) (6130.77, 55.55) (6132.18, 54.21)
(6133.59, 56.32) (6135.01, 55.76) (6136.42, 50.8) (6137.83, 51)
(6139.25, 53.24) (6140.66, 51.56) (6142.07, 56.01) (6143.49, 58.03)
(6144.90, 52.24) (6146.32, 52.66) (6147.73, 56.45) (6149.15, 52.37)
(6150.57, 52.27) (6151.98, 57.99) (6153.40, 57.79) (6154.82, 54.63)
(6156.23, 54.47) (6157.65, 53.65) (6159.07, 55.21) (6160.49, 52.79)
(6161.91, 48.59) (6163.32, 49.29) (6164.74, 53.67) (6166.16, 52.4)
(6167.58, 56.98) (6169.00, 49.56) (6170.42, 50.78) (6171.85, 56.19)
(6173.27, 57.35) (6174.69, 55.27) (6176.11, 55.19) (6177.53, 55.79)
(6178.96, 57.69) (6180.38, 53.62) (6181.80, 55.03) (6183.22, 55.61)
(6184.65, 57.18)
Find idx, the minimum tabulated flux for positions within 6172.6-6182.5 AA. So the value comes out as 53.62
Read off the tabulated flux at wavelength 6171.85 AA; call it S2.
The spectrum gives 56.19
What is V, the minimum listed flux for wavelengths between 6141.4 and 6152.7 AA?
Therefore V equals 52.24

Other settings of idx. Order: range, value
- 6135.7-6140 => 50.8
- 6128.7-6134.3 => 52.77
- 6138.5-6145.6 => 51.56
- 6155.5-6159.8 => 53.65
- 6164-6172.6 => 49.56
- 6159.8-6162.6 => 48.59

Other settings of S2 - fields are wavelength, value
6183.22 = 55.61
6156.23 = 54.47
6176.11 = 55.19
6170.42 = 50.78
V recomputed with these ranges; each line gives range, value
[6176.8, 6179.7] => 55.79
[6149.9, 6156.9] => 52.27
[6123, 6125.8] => 54.53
